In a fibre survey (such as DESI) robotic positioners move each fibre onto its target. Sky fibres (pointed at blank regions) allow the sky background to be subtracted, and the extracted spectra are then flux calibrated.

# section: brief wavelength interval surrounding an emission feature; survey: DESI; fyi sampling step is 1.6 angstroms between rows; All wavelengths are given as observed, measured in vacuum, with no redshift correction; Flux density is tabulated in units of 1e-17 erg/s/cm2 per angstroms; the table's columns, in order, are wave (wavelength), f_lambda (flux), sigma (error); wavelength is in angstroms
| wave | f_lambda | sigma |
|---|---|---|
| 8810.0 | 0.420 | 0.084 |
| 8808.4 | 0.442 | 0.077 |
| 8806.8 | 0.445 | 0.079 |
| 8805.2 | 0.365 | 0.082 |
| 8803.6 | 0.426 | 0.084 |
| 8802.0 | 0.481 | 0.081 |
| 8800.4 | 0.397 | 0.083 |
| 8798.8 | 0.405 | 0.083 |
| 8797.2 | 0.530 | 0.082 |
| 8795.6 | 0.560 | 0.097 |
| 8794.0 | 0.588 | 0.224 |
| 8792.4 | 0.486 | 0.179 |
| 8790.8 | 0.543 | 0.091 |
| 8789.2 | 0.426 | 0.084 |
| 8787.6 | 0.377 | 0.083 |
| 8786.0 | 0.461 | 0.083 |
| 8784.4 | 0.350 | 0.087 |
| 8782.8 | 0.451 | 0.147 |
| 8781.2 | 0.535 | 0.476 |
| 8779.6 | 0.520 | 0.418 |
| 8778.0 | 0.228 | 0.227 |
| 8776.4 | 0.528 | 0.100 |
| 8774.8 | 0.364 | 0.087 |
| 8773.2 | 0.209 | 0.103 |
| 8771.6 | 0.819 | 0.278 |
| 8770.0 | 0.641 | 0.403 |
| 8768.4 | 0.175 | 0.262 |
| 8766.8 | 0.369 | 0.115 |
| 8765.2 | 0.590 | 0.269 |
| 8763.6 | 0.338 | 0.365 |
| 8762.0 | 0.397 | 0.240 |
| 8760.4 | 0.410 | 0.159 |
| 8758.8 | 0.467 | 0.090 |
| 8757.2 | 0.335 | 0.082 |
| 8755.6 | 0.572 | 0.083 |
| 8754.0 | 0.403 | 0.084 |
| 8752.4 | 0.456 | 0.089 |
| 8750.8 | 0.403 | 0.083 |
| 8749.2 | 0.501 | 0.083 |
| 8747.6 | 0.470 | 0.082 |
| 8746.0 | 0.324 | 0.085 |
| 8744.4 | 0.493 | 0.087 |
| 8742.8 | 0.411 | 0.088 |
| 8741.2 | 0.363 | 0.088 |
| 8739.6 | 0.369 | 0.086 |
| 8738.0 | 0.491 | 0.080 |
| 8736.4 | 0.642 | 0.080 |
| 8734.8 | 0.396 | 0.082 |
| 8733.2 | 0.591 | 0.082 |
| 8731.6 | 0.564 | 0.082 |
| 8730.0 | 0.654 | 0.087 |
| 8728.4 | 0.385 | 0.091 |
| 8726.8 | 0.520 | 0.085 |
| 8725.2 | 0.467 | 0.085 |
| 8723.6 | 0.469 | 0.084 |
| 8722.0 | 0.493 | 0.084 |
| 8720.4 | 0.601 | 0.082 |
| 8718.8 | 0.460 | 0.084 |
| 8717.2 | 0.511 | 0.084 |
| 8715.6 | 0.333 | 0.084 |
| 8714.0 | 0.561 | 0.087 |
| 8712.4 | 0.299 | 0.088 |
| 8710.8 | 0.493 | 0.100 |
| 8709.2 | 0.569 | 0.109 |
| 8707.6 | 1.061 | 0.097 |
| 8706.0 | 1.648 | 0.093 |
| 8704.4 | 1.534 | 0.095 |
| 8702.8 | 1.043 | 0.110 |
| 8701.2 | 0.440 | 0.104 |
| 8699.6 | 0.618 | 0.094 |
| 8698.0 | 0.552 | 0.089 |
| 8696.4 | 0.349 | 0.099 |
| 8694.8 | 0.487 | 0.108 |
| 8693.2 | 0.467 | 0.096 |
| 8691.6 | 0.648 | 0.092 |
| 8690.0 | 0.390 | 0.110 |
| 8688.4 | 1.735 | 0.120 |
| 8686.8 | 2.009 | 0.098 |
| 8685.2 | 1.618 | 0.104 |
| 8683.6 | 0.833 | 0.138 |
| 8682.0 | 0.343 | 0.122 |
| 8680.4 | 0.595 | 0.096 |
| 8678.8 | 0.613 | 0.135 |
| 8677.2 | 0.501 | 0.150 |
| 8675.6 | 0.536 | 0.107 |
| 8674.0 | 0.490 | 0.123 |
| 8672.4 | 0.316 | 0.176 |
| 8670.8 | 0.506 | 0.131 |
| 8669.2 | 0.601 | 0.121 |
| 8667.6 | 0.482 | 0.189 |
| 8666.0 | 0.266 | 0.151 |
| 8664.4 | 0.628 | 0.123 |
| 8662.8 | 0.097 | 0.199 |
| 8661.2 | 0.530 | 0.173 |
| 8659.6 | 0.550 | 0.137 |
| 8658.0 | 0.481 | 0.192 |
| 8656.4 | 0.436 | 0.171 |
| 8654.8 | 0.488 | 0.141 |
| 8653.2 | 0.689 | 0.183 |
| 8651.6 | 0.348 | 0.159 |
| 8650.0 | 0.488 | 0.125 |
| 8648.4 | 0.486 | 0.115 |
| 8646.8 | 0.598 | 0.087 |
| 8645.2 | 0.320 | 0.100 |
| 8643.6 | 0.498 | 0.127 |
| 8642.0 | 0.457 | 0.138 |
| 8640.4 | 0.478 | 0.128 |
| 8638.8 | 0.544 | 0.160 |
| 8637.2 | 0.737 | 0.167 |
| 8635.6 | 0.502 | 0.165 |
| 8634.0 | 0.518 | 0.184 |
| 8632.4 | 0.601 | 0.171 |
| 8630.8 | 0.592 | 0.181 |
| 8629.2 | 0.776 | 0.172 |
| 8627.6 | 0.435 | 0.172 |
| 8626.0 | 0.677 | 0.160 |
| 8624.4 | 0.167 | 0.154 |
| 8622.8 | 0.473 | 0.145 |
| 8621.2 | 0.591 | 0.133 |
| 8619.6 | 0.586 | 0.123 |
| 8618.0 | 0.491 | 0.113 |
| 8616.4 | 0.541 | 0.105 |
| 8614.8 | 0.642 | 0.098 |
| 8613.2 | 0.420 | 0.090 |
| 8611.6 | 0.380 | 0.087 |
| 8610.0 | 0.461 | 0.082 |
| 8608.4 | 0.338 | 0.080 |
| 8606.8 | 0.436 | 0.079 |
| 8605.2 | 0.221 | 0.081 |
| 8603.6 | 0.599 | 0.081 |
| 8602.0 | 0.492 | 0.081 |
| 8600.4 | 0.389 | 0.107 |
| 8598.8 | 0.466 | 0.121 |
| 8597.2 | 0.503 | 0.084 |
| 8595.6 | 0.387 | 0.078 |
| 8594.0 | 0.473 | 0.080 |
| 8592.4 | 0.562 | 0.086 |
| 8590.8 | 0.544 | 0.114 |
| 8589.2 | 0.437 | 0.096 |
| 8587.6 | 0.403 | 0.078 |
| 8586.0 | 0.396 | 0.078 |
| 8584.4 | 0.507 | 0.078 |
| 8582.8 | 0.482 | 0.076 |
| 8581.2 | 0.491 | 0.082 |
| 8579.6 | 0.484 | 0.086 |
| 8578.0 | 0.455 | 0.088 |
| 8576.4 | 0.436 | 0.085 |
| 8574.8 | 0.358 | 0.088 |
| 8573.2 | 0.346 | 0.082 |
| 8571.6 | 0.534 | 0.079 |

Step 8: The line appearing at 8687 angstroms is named [S II] 6716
